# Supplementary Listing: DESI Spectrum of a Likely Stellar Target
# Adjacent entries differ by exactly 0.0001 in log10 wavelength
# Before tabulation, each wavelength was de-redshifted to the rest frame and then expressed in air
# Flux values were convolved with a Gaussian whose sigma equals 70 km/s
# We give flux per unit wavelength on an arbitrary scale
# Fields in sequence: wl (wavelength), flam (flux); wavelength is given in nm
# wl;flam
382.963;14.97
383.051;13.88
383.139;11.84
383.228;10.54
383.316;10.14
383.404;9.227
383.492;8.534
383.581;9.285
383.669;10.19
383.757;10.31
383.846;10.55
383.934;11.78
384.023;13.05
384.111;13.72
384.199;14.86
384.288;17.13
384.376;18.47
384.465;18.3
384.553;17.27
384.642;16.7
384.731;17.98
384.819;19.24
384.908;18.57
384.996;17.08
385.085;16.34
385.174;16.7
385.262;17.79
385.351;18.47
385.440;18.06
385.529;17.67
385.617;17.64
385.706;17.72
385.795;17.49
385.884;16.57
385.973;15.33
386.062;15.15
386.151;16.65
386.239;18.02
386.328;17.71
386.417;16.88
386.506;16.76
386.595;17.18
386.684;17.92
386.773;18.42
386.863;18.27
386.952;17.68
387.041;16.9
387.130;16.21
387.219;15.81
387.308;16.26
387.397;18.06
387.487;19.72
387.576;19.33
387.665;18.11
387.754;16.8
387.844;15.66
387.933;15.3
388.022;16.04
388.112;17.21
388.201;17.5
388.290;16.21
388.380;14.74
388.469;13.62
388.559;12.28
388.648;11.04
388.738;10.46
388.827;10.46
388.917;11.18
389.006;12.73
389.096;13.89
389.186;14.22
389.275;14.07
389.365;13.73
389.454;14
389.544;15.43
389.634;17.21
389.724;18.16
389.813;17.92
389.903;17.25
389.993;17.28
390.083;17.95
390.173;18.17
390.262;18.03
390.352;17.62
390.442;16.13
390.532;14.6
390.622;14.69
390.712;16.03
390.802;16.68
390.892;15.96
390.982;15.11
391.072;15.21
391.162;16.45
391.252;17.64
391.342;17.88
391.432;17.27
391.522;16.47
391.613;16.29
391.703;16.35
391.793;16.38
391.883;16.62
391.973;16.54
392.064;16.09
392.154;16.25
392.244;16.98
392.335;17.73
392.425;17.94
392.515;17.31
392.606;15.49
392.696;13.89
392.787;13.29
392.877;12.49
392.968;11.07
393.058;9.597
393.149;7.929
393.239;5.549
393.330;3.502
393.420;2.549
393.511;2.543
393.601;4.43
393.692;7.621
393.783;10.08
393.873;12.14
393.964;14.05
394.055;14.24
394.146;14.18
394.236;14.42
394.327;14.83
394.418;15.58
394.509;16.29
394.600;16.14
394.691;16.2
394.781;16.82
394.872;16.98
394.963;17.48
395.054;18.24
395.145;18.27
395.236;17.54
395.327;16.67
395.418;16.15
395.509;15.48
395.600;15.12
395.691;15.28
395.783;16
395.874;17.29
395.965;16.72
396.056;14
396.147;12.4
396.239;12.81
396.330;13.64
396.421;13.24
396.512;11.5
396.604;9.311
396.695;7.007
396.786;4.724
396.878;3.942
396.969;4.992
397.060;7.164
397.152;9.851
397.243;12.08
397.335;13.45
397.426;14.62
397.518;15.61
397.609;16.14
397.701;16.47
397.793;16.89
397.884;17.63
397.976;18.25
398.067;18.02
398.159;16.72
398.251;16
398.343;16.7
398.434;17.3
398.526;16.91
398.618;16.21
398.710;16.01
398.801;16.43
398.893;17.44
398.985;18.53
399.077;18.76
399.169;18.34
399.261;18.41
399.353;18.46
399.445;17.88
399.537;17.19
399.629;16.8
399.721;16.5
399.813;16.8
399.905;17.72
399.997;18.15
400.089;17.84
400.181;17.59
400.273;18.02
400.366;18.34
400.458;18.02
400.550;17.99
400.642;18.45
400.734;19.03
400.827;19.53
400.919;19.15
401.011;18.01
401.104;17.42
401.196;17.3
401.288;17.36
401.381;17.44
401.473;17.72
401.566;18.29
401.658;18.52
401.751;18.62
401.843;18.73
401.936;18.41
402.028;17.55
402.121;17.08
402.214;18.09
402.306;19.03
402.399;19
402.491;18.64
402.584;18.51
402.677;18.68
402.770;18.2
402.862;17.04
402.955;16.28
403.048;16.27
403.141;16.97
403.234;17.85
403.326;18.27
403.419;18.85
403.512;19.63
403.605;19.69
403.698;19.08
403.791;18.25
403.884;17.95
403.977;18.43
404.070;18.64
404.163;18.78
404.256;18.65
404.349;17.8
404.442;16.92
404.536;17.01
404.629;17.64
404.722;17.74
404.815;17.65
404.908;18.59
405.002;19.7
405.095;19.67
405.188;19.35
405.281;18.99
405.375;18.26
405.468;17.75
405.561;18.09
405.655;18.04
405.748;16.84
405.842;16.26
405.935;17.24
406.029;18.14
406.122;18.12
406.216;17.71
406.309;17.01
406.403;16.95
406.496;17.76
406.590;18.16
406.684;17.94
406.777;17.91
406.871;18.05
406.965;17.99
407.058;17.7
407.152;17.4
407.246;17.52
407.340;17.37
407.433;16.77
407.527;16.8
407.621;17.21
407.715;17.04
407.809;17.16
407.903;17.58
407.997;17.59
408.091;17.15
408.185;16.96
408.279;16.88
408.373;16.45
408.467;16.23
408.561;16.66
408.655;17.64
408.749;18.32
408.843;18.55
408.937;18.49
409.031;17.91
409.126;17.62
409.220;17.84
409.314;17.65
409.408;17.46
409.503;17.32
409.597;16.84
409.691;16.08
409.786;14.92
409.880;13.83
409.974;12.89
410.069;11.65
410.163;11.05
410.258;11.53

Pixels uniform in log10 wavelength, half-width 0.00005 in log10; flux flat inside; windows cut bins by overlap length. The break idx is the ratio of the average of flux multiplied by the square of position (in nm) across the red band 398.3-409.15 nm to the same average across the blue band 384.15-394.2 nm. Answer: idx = 1.25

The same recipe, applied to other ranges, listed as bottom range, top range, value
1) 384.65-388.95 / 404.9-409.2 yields 1.19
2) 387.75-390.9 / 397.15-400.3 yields 1.16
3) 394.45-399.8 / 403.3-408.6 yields 1.23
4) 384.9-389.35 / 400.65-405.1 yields 1.22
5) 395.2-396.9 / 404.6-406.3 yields 1.44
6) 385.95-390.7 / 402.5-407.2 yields 1.22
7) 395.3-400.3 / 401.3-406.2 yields 1.24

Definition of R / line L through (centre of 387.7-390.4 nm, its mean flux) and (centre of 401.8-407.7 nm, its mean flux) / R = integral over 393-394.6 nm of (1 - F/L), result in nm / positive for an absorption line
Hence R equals 0.59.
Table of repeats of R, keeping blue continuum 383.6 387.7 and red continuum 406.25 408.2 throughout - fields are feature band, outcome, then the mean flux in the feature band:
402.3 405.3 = -0.17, 18.3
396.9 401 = 0.15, 16.5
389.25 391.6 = 0.05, 16.4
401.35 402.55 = -0.07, 18.3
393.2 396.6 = 0.72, 13.4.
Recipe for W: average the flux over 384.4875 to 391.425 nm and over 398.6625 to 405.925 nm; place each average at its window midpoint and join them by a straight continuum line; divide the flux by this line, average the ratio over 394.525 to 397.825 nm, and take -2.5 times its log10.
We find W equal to 0.247 mag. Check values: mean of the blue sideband 16.4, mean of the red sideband 18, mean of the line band 13.8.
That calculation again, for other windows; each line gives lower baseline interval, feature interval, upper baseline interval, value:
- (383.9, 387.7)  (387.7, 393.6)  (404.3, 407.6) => 0.188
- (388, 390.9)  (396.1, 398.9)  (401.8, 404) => 0.253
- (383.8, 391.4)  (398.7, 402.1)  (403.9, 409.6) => -0.044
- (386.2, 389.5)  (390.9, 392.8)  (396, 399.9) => -0.078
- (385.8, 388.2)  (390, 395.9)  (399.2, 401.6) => 0.190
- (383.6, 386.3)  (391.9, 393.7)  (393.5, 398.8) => 0.256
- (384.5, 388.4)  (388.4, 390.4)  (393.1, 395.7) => 0.052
